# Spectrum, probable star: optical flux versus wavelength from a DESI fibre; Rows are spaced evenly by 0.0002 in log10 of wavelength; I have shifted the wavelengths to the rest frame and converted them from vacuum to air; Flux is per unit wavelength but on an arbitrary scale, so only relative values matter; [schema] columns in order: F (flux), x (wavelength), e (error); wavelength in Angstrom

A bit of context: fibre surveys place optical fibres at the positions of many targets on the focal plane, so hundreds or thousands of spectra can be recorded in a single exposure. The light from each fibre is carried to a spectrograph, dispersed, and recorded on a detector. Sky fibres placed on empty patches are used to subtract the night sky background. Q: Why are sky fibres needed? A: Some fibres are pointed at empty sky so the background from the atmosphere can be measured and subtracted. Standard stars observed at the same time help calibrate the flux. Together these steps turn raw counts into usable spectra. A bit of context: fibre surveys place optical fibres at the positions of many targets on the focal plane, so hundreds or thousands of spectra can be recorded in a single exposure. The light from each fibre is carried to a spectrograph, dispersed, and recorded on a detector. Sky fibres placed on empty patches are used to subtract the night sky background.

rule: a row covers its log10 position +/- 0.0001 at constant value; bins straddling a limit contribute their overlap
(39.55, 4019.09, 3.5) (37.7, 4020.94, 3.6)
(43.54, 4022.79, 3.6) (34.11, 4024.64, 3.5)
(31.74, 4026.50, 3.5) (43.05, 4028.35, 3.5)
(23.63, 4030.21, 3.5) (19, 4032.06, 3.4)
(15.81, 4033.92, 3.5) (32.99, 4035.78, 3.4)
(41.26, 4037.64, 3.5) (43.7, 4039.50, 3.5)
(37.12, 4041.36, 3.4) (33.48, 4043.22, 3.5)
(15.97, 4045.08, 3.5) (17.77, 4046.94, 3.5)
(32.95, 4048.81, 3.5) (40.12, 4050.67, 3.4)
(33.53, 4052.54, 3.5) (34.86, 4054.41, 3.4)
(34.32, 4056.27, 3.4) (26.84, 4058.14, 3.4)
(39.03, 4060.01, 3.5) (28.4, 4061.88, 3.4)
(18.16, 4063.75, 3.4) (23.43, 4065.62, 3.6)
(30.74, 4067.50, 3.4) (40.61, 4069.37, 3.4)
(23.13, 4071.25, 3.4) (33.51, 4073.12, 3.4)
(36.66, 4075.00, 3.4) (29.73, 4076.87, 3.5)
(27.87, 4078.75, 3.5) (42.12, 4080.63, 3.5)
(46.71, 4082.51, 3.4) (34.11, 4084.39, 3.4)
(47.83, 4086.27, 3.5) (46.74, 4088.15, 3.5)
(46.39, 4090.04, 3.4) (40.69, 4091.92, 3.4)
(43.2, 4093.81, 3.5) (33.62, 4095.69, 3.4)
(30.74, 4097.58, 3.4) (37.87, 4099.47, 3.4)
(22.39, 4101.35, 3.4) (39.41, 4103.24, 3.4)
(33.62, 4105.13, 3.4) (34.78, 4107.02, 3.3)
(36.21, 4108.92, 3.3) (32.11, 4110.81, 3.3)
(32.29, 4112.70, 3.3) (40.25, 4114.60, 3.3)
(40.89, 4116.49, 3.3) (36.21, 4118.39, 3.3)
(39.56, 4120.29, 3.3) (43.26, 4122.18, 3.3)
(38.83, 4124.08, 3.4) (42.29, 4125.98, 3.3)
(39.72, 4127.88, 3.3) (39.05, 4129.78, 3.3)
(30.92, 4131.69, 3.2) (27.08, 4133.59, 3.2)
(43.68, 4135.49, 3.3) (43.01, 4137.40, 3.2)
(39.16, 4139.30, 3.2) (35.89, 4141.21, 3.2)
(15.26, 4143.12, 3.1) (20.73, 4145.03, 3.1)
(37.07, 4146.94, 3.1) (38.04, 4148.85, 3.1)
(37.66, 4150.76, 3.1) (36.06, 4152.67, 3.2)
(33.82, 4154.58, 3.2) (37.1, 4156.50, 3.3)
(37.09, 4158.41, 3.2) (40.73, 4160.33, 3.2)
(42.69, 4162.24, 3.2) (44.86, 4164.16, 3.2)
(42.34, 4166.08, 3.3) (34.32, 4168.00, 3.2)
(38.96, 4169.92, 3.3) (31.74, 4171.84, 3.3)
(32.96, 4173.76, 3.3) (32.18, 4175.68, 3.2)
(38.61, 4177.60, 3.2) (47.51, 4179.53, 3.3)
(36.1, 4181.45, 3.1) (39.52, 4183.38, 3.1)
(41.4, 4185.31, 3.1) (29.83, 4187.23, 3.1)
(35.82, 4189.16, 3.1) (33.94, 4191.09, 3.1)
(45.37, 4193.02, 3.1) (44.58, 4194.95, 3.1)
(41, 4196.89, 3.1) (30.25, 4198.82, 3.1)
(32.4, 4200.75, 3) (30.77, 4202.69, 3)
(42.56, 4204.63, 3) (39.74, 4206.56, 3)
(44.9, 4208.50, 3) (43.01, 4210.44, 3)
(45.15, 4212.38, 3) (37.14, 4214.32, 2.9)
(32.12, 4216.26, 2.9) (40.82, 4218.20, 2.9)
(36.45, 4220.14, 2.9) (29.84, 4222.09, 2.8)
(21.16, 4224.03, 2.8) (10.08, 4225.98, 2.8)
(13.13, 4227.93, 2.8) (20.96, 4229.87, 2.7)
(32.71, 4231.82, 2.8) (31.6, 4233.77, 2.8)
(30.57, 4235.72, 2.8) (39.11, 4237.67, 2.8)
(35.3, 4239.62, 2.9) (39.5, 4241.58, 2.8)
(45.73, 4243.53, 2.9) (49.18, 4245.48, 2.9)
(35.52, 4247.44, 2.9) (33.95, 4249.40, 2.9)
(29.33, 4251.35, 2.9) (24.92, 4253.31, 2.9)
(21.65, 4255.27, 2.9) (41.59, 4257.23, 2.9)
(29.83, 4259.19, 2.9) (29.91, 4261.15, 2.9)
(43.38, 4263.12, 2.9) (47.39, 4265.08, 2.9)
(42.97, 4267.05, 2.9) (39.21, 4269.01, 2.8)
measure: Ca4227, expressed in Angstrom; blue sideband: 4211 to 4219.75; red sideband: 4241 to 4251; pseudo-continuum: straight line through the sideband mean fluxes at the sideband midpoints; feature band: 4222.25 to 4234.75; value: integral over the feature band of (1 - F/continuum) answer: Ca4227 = 5.5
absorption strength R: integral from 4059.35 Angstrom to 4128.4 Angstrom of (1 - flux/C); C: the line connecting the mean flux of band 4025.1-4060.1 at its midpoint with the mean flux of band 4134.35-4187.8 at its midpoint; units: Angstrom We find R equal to -4.75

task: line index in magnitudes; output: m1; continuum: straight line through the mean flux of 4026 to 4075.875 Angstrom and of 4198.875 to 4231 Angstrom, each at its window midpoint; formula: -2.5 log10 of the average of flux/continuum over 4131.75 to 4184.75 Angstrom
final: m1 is -0.144 mag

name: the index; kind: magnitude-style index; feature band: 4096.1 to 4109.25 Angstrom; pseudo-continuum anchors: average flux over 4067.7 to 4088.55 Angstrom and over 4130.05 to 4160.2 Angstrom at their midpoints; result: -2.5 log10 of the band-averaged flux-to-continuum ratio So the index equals 0.077 mag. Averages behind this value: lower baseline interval 36.7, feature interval 33.4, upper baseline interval 34.5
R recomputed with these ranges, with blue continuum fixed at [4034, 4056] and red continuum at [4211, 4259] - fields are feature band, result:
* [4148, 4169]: -3.99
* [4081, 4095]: -4.74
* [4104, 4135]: -4.17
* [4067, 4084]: -1.16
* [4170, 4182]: -1.58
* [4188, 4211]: -4.32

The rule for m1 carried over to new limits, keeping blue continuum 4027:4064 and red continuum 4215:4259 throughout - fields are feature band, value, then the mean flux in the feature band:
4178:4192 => -0.20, 37.8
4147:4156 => -0.17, 36.5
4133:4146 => -0.04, 32.2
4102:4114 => -0.11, 34.6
